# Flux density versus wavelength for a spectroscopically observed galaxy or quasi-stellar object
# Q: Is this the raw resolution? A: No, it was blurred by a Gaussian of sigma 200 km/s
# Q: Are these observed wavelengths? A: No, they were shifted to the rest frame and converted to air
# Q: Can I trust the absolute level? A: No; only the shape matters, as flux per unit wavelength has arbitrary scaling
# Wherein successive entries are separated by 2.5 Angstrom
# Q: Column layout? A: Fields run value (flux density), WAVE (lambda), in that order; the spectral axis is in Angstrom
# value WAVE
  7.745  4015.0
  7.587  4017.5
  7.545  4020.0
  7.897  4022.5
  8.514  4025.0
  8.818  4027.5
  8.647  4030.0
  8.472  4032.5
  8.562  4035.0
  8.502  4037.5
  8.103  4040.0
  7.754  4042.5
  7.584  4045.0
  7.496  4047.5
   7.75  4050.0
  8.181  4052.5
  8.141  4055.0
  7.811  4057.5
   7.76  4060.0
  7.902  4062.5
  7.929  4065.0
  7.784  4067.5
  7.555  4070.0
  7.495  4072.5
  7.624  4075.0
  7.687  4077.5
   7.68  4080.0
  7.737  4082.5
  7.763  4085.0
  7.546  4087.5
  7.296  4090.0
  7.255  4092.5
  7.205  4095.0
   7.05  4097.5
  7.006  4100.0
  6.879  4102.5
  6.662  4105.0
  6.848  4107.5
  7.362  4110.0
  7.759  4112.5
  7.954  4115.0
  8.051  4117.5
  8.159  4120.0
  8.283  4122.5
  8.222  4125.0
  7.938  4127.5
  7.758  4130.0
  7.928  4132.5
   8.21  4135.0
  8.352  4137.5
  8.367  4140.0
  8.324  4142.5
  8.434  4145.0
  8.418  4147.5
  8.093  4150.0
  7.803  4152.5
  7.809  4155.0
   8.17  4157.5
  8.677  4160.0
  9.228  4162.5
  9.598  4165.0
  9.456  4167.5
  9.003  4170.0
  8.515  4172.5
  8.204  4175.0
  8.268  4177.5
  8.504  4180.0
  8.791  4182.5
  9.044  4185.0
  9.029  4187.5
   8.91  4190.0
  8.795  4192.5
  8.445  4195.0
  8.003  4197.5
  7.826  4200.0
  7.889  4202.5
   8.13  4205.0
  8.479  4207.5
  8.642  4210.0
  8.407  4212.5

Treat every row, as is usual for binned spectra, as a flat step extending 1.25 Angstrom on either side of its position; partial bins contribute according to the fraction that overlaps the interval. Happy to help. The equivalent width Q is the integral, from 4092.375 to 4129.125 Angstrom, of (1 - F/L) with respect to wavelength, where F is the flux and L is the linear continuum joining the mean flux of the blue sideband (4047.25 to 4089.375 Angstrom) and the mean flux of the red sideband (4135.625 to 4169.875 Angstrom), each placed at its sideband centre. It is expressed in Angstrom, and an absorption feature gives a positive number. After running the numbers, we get 2.84 Angstrom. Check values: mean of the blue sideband 7.75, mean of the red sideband 8.53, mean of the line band 7.52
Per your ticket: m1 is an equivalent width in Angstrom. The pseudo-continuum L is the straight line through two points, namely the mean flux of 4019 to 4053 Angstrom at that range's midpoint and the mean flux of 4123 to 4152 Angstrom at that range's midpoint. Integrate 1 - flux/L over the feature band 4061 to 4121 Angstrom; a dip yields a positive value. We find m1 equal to 4.8 Angstrom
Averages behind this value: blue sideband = 8.13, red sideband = 8.18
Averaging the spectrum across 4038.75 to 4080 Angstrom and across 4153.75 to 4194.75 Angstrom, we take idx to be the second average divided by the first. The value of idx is 1.12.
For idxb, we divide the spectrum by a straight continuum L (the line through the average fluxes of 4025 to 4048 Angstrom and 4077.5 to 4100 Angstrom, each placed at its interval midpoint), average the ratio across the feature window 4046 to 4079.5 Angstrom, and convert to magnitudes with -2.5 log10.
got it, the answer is 0.01 mag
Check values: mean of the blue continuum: 8.26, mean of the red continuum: 7.43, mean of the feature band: 7.77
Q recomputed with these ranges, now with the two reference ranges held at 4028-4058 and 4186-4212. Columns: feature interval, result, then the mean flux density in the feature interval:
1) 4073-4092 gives 1.4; 7.6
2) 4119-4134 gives 0.4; 8.05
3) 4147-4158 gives 0.4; 8.03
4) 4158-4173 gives -1.3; 9.06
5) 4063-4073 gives 0.5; 7.72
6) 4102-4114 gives 1.6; 7.13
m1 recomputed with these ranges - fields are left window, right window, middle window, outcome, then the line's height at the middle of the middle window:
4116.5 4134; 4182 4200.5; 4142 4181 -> -0.78 Angstrom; 8.37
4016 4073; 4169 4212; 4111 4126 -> 0.35 Angstrom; 8.25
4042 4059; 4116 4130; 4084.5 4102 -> 1.57 Angstrom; 7.98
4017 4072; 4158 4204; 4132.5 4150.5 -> 0.38 Angstrom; 8.48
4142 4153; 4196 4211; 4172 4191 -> -1.10 Angstrom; 8.19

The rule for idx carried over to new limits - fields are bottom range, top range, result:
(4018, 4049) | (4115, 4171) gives 1.03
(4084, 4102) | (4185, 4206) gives 1.16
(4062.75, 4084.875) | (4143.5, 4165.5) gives 1.09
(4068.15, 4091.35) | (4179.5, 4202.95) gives 1.12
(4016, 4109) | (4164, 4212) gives 1.11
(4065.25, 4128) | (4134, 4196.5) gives 1.14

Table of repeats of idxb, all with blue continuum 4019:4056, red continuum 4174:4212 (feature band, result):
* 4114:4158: 0.029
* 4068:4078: 0.084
